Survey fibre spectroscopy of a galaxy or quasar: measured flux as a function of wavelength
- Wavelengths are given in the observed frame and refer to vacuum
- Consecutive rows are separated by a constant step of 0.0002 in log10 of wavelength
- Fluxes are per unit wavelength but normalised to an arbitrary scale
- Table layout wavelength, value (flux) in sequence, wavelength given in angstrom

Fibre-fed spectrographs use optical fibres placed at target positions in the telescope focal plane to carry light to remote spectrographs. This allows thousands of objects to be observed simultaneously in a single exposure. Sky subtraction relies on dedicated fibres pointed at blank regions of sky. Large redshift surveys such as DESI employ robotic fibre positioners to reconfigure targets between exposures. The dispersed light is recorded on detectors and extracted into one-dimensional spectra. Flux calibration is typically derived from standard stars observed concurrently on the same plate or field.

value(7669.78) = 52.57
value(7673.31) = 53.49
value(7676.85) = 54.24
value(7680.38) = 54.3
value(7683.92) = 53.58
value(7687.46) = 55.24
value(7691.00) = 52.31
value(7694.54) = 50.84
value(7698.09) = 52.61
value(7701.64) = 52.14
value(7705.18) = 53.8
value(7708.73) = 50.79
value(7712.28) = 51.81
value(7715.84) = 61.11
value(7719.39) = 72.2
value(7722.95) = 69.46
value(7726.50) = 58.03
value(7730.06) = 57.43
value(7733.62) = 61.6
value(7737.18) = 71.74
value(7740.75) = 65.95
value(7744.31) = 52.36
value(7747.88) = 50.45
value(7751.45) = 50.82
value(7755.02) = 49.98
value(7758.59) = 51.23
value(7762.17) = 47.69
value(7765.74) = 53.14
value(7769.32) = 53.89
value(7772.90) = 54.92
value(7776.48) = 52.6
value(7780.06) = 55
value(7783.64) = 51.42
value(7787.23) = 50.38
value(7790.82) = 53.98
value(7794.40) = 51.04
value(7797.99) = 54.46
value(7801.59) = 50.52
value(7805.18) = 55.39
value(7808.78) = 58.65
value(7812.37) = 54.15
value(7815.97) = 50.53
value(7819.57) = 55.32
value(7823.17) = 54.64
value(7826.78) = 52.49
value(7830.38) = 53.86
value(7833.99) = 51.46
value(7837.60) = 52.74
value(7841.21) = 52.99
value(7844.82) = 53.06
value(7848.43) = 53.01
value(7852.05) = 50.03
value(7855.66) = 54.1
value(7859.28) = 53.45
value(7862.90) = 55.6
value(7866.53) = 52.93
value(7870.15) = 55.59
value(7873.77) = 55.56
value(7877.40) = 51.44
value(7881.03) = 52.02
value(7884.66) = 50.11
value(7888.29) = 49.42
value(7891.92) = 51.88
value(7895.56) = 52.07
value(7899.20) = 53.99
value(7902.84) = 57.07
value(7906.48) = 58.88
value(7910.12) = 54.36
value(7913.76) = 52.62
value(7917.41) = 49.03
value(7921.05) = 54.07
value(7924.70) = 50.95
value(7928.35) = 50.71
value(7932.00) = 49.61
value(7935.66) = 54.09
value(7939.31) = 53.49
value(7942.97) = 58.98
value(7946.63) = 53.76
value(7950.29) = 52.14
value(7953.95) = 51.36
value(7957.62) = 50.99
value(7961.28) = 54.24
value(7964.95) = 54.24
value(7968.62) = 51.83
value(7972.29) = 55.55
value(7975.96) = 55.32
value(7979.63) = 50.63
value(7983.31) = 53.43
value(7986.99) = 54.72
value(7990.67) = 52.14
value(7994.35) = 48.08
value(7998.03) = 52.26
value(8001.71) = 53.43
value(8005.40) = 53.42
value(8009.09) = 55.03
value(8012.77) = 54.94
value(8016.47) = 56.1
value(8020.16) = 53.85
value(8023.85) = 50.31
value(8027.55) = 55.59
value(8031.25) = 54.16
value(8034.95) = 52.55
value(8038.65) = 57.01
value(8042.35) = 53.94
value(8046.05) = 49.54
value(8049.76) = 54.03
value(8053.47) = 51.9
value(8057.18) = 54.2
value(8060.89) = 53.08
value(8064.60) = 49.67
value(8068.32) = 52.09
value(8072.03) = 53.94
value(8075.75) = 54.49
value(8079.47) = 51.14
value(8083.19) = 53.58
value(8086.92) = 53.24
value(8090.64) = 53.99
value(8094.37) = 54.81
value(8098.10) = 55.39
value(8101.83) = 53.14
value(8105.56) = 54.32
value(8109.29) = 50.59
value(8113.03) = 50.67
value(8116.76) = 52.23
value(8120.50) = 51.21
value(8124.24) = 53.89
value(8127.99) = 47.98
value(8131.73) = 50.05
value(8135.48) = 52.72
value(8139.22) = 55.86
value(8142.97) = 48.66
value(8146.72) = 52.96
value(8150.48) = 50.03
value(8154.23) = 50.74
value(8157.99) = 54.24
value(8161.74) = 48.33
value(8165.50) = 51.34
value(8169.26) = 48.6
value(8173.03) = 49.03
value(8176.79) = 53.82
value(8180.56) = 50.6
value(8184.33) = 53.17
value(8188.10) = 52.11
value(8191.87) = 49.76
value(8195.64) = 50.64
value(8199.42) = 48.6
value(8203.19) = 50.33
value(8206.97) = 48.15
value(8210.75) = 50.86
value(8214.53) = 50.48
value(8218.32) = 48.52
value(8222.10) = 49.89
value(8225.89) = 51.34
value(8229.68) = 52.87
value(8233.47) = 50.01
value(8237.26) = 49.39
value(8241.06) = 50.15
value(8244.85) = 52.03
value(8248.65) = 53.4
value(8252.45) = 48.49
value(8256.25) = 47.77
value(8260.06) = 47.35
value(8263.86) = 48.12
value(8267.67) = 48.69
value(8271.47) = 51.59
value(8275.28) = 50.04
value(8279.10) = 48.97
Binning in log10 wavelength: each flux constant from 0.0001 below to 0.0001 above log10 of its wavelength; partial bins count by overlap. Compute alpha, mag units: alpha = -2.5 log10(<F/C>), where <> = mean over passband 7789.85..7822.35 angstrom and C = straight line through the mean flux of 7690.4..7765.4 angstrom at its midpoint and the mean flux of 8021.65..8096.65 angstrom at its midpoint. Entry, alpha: 0.04 mag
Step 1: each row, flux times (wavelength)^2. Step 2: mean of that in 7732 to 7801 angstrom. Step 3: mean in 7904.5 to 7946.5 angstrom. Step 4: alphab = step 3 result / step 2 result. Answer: 1.02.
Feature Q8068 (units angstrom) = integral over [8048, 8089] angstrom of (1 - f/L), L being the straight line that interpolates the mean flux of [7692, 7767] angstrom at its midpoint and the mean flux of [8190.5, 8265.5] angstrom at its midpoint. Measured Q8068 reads -0.7 angstrom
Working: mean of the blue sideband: 56.4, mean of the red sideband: 49.9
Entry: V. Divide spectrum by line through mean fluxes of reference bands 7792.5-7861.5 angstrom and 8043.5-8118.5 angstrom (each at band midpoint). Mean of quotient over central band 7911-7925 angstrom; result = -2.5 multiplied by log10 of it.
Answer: 0.02 mag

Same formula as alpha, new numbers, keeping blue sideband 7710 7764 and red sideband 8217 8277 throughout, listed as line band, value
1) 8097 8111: -0.022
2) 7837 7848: 0.067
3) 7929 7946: 0.022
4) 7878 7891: 0.102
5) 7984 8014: 0.019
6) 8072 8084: -0.010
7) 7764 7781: 0.071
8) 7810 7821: 0.064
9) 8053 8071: 0.013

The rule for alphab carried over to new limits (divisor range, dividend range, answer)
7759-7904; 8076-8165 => 1.06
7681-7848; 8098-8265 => 1.03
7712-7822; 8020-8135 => 1.02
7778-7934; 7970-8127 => 1.05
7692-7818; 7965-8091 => 1.03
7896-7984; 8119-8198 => 1.01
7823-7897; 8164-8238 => 1.04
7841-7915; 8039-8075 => 1.03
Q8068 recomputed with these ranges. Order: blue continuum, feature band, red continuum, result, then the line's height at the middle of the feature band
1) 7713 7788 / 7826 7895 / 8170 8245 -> 3.16 angstrom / 55.2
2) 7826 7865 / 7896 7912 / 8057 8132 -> -0.85 angstrom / 52.9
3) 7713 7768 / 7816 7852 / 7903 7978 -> 1.85 angstrom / 55.9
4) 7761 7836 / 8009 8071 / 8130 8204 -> -1.87 angstrom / 51.8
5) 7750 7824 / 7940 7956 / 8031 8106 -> -0.26 angstrom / 53.1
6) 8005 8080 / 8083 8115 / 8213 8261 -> -0.49 angstrom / 52.5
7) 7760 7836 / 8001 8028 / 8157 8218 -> -1.23 angstrom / 51.7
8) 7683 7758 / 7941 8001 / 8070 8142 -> 1.18 angstrom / 54.2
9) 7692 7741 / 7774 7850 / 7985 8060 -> 5.25 angstrom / 57.2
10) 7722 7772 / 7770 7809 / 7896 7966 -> 1.71 angstrom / 55.7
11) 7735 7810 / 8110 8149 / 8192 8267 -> -0.59 angstrom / 50.8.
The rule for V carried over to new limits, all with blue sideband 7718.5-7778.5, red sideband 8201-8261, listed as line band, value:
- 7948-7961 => 0.04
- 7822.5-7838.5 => 0.06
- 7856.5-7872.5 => 0.02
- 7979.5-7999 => 0.03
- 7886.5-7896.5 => 0.08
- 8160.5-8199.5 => 0.00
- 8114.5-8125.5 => -0.01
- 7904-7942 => 0.03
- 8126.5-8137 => 0.03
